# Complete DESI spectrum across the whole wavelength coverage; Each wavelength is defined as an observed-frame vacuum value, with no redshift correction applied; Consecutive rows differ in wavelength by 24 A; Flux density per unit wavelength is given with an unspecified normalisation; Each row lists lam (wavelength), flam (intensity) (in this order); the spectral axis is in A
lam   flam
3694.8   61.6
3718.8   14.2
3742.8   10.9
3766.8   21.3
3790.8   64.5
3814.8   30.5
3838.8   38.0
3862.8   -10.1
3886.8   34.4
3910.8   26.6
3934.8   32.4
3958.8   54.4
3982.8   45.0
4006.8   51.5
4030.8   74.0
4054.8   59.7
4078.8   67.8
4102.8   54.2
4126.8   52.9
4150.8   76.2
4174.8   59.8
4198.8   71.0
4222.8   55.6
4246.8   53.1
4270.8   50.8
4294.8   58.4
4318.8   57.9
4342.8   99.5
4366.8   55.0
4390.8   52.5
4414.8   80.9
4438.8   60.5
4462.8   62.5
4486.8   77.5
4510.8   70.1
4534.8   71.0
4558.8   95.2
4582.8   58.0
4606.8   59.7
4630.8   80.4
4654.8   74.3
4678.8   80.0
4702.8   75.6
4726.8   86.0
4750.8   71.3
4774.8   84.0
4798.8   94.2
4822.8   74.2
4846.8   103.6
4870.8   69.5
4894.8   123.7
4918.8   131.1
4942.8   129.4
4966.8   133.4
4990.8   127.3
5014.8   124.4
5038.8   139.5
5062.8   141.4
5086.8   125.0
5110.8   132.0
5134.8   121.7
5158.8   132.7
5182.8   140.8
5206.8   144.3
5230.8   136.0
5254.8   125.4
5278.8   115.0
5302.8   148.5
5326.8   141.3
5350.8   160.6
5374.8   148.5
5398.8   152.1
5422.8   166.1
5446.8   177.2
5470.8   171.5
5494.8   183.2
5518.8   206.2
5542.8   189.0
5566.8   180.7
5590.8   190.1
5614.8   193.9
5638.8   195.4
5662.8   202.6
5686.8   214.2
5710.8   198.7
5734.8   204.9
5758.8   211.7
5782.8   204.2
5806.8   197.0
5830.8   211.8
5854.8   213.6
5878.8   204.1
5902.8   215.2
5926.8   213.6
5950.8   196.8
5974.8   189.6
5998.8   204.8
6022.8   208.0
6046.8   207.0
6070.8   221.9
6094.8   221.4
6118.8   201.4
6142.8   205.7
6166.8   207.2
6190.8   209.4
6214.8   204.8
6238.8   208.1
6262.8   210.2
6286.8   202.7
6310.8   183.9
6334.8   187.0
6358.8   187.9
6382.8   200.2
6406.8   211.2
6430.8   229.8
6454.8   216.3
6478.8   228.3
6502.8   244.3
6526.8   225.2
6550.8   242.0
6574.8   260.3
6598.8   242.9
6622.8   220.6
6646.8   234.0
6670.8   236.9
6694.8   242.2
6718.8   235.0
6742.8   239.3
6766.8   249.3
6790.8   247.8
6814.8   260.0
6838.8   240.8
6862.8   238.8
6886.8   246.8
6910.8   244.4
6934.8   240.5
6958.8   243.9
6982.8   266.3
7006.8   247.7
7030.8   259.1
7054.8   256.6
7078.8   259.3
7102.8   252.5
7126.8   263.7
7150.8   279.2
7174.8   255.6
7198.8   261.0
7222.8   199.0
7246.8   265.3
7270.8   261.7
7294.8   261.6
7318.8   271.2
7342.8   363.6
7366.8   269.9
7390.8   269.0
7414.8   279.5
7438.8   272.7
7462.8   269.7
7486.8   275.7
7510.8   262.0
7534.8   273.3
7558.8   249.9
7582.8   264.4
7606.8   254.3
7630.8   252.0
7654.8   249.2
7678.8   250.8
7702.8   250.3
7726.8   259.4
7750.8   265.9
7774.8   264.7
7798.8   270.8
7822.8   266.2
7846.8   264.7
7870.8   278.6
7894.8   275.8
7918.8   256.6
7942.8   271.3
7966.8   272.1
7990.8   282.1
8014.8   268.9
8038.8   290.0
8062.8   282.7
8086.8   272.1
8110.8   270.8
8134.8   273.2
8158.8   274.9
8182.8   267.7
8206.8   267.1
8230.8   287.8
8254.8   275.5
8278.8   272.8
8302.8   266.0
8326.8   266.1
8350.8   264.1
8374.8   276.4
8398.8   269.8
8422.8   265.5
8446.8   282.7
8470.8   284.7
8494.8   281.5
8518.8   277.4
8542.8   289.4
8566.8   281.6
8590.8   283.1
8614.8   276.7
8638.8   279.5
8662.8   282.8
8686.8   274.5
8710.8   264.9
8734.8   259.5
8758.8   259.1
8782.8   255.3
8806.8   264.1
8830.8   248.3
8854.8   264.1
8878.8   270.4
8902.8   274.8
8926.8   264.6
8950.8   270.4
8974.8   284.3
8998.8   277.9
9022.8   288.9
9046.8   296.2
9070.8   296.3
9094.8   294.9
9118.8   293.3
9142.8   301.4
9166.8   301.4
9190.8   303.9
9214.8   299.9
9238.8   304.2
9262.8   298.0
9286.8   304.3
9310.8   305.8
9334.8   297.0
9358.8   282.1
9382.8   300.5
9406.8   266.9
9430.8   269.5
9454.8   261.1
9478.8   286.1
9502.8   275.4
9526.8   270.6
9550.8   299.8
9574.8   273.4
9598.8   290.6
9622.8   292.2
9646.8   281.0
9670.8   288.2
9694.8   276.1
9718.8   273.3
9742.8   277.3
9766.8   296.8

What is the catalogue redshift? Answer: 0.23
